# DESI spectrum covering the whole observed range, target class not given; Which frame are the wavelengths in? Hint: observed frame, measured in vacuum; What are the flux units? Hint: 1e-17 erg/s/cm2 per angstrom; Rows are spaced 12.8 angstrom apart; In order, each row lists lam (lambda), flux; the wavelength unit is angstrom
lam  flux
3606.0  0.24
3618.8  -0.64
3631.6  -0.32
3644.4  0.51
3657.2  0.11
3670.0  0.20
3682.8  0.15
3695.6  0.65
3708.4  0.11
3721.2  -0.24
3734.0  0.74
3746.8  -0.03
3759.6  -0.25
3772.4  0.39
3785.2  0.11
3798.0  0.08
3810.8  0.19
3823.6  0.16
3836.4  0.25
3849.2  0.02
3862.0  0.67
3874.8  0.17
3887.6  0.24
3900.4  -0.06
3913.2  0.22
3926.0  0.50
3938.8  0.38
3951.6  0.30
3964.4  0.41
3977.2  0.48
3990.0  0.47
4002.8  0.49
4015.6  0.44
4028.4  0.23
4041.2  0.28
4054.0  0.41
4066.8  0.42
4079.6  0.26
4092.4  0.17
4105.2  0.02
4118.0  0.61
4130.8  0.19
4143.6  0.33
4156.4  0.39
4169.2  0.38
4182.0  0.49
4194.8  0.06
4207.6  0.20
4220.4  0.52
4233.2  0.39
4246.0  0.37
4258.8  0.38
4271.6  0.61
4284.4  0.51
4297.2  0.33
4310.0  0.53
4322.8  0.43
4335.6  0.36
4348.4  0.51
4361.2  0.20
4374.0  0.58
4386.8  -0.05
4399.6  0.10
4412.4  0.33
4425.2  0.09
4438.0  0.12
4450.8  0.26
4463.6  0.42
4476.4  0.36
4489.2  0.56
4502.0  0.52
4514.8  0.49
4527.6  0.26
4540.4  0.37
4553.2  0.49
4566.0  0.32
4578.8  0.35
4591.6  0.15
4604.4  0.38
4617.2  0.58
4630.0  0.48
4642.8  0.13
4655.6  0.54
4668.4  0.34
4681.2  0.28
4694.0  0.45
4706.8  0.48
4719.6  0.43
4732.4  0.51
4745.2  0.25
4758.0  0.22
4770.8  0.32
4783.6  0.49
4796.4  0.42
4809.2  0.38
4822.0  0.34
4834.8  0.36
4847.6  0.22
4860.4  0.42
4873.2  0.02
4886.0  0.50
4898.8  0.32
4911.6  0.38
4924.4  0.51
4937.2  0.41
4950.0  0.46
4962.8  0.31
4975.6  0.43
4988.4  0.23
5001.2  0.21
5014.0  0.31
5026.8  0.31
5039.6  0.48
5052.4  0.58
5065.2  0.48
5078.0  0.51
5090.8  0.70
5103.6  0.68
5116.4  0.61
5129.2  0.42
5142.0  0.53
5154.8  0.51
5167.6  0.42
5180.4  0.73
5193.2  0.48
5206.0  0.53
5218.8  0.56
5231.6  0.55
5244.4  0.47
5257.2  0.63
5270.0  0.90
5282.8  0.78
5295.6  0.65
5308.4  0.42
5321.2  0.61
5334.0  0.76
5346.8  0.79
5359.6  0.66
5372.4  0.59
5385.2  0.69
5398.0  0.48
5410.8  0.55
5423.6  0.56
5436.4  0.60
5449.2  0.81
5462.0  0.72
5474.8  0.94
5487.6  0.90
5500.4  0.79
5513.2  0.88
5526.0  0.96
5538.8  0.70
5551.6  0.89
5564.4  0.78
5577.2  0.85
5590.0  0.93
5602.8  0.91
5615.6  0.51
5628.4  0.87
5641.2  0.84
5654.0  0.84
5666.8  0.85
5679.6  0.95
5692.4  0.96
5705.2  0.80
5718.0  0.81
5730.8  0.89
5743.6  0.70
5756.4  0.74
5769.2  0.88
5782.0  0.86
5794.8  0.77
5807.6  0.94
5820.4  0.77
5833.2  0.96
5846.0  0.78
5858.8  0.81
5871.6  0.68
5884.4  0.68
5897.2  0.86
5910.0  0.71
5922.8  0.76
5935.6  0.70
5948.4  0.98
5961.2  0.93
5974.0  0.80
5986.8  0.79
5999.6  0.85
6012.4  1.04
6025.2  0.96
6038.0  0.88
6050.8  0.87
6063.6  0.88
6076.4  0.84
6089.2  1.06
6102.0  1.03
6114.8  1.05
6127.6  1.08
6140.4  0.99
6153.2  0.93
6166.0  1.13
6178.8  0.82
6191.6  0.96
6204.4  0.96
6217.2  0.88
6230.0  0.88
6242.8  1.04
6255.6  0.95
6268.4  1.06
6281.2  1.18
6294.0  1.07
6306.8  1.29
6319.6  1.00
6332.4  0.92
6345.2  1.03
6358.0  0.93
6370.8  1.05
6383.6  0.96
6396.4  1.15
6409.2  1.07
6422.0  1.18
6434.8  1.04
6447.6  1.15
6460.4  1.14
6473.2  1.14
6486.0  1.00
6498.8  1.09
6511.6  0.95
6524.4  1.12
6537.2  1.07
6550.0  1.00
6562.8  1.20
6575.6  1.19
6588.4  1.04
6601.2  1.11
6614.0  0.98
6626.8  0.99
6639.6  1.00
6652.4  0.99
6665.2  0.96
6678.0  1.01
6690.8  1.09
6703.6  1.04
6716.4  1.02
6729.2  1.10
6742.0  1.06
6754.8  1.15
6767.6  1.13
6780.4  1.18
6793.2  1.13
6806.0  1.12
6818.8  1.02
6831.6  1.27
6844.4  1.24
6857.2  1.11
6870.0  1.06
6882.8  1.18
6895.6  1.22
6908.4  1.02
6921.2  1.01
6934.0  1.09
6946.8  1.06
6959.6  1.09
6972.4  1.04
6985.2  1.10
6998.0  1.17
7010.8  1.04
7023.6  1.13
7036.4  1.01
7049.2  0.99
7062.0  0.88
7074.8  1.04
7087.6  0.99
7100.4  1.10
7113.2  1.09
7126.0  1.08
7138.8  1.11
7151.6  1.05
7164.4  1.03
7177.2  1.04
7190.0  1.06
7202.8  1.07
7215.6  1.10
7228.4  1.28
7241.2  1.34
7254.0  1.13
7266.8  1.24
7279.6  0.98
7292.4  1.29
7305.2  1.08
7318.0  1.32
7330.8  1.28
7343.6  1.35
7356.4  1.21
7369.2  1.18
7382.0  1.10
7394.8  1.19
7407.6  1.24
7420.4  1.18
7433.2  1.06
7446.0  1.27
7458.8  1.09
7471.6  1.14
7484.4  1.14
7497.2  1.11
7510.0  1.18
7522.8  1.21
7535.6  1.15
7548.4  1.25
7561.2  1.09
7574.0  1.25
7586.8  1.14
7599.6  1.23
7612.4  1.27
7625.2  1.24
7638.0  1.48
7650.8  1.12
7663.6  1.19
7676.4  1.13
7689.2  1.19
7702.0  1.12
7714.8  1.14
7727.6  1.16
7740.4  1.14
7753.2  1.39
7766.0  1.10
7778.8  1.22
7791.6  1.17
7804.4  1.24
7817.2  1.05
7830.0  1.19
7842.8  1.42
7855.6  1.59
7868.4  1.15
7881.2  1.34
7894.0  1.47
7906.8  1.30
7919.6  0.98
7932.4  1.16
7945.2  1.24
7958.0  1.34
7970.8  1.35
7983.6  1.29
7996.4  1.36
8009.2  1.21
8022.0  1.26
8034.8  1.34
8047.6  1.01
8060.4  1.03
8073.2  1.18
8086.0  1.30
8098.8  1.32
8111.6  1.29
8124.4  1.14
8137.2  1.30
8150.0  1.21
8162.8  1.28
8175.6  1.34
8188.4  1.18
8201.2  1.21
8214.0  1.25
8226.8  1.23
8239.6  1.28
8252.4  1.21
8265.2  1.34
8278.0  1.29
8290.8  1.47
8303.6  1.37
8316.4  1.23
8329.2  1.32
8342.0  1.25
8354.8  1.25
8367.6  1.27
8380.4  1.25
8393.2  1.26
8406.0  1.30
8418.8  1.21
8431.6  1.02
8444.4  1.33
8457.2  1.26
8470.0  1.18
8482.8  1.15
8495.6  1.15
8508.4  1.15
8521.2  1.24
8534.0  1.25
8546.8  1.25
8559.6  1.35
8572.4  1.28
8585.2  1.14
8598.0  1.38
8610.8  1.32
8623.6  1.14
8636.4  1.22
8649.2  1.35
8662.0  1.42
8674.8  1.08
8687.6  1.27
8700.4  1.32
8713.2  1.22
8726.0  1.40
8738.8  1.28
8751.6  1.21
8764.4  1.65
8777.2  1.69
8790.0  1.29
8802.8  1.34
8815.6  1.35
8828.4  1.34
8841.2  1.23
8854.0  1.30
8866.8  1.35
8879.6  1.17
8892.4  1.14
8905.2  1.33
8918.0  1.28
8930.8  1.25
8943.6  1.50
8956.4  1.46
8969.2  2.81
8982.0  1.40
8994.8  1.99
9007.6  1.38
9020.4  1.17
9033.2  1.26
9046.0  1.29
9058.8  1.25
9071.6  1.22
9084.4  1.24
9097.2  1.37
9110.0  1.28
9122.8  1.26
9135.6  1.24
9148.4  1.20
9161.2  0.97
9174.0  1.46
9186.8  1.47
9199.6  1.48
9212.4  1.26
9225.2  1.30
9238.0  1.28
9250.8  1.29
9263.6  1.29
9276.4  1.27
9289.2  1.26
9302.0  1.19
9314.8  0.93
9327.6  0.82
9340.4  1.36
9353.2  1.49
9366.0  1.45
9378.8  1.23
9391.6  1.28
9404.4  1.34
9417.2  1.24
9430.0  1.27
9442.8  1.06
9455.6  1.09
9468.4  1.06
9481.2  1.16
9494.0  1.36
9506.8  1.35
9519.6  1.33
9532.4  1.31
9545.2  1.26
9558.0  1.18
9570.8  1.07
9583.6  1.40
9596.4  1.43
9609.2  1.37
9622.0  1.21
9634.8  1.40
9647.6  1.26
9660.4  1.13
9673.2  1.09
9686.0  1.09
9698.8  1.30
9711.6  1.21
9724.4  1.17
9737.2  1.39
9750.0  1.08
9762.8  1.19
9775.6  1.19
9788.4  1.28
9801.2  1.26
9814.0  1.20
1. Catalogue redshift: 0.37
